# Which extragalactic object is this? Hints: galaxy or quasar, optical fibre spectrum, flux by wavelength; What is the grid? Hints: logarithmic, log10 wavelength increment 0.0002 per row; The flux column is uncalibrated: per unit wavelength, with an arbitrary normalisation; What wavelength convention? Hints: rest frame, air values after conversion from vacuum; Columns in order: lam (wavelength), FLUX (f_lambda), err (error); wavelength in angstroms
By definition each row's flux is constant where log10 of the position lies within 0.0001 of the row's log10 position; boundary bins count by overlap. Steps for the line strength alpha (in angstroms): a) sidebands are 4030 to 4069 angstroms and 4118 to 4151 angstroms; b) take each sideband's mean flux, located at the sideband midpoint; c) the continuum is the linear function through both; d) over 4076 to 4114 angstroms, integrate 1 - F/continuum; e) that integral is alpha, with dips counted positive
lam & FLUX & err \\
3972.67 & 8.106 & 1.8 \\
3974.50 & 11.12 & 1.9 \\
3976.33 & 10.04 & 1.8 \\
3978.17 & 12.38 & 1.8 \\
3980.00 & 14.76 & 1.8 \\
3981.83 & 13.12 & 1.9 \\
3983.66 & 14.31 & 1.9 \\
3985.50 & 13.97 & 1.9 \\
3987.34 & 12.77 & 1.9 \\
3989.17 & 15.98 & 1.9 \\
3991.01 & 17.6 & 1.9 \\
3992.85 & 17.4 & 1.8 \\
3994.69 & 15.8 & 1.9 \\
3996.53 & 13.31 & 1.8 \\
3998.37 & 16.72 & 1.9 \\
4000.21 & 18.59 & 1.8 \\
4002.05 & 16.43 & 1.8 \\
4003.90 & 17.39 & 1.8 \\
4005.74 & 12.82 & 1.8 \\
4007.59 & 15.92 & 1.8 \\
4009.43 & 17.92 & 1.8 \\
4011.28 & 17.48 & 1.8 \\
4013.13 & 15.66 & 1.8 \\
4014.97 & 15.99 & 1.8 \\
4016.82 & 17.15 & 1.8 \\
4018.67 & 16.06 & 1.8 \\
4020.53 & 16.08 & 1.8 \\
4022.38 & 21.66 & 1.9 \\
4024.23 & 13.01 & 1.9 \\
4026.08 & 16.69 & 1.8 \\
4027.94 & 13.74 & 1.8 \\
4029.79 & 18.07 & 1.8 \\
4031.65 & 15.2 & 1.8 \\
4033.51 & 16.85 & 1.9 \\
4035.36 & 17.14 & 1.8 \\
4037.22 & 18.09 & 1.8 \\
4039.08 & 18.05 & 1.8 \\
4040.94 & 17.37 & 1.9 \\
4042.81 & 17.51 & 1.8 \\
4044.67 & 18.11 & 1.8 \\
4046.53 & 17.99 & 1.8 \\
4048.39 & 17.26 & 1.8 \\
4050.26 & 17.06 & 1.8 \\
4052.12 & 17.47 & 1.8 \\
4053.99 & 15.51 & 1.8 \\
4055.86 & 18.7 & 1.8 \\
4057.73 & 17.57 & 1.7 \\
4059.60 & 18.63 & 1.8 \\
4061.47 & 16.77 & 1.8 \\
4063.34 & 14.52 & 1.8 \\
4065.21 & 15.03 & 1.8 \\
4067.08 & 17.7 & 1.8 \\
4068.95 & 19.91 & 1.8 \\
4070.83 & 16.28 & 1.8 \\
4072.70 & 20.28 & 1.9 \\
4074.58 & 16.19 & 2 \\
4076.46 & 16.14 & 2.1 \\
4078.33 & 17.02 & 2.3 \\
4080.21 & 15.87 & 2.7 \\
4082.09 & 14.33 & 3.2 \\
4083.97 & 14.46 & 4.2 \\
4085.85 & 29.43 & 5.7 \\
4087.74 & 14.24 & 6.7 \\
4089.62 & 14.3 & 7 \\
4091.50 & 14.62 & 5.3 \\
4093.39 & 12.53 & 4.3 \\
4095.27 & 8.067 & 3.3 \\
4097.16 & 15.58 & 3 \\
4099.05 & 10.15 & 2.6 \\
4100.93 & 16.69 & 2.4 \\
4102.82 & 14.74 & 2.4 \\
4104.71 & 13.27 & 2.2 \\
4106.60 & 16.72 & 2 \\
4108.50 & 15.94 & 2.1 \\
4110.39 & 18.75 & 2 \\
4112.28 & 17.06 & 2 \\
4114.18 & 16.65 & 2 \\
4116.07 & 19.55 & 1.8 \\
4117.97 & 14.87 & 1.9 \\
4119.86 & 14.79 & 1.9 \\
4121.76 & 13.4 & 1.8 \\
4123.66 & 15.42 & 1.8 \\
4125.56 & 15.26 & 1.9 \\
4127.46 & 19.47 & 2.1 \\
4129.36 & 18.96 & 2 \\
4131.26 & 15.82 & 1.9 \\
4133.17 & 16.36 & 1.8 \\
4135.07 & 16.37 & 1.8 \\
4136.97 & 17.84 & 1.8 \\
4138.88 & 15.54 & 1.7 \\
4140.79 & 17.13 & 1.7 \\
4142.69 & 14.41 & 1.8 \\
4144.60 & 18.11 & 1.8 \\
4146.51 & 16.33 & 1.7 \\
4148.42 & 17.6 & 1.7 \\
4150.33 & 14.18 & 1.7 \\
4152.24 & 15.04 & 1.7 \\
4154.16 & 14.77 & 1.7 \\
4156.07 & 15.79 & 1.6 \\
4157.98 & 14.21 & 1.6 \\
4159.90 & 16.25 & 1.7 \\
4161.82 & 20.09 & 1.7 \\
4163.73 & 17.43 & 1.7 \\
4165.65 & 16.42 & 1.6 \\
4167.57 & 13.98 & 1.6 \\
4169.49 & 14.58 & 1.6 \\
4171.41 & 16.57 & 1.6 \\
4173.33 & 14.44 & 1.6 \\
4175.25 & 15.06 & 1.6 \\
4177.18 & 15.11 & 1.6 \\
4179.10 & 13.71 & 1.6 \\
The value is 2.7 angstroms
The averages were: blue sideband 17.2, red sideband 16.3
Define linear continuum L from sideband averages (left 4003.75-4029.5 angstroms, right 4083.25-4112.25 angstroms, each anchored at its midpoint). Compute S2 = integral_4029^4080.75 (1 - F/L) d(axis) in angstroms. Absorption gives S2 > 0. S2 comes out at -4.55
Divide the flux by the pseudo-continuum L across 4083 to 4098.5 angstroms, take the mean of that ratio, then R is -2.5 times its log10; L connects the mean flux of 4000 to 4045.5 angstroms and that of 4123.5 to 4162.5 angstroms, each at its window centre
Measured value 0.09 mag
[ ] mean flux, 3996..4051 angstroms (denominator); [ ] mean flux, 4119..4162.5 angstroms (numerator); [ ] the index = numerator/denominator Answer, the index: 0.97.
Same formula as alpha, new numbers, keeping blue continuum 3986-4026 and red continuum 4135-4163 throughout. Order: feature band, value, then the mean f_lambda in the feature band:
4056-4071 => -0.85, 17.2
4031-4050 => -1.31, 17.4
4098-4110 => 1.08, 14.8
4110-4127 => 0.05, 16.2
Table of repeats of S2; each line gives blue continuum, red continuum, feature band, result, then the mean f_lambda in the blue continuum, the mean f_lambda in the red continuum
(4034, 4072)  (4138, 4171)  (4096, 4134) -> 1.4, 17.3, 16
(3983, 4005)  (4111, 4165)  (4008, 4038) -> -1.3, 15.8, 16.4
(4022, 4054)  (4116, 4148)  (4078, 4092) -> -0.1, 17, 16.4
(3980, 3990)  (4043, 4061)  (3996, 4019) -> -1.6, 14.1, 17.6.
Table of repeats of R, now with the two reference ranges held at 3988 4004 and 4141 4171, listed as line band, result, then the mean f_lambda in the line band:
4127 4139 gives -0.08 mag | 17.2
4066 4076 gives -0.11 mag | 17.9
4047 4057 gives -0.06 mag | 17.2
